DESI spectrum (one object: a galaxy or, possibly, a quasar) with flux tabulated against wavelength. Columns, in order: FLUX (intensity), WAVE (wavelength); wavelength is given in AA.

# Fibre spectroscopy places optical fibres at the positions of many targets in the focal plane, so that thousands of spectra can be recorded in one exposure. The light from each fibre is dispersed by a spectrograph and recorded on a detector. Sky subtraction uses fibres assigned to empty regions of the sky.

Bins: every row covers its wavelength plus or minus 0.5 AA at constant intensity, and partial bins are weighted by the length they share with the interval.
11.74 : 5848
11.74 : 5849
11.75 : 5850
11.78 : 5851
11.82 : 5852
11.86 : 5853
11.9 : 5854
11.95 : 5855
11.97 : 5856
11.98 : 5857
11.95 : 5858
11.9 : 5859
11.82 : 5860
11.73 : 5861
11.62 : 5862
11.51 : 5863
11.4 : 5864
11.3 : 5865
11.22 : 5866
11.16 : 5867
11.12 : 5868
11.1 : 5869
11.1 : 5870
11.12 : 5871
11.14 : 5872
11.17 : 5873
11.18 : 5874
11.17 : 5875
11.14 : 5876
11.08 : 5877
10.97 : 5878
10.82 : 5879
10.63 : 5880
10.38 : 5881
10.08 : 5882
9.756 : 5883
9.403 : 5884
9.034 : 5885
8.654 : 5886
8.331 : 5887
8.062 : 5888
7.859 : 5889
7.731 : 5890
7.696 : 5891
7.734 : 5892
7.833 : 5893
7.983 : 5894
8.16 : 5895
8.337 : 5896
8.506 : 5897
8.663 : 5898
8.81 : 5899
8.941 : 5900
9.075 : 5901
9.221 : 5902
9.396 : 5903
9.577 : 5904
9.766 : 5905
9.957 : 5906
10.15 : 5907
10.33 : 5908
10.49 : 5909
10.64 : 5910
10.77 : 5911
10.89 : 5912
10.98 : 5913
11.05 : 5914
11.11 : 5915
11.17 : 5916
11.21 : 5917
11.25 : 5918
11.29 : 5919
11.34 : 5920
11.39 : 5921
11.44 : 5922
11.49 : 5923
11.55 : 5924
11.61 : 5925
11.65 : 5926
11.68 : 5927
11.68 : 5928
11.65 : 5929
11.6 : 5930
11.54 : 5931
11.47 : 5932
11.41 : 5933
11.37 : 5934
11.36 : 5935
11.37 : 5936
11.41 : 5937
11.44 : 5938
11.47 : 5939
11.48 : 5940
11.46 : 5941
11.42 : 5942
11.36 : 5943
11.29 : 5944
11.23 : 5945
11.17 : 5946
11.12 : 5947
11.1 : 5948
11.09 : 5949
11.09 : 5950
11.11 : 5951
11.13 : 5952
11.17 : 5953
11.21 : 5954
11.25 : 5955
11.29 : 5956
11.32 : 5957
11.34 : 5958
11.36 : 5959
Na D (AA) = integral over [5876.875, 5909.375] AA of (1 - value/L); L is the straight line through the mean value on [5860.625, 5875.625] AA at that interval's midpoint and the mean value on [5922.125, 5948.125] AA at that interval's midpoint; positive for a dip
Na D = 6.2 AA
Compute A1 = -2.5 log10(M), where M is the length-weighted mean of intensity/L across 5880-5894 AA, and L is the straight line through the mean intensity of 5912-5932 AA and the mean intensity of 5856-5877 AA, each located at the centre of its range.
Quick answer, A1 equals 0.29 mag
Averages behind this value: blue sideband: 11.4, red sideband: 11.4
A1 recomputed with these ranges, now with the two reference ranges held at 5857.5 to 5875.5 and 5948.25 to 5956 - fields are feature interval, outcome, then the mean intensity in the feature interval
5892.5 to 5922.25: 0.13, 9.98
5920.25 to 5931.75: -0.03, 11.6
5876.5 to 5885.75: 0.12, 10.2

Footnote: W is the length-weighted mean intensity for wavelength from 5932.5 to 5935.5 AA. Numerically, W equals 11.4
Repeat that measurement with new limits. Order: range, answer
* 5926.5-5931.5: 11.6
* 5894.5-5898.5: 8.42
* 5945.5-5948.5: 11.1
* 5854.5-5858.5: 12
